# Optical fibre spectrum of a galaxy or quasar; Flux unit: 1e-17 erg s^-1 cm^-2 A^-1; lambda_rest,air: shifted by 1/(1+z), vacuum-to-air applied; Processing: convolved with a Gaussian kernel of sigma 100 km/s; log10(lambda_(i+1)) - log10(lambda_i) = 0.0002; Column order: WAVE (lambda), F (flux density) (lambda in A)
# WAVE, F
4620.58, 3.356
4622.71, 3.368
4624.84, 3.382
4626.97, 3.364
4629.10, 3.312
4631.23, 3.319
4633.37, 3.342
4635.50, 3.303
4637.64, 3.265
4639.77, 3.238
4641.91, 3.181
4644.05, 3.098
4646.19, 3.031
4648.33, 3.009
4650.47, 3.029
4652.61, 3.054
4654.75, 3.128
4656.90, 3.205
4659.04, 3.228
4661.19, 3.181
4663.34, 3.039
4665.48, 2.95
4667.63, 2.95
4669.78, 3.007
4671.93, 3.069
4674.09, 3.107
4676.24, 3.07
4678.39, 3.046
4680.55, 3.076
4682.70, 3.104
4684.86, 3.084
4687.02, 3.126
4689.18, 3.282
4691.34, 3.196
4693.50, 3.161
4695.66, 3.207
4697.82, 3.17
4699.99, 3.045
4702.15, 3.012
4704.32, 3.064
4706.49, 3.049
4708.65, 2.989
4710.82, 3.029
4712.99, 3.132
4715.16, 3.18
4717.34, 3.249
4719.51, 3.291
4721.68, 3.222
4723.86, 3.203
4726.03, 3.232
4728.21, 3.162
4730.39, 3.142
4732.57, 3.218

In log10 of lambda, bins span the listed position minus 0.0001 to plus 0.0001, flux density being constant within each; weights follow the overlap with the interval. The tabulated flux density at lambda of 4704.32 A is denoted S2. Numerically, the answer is 3.064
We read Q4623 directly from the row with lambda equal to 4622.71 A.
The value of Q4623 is 3.368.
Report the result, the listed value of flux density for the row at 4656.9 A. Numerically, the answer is 3.205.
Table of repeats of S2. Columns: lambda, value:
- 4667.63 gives 2.95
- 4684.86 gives 3.084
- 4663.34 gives 3.039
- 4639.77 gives 3.238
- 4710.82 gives 3.029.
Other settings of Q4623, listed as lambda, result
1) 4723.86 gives 3.203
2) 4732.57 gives 3.218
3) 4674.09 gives 3.107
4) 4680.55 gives 3.076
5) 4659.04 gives 3.228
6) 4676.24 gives 3.07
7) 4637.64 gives 3.265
